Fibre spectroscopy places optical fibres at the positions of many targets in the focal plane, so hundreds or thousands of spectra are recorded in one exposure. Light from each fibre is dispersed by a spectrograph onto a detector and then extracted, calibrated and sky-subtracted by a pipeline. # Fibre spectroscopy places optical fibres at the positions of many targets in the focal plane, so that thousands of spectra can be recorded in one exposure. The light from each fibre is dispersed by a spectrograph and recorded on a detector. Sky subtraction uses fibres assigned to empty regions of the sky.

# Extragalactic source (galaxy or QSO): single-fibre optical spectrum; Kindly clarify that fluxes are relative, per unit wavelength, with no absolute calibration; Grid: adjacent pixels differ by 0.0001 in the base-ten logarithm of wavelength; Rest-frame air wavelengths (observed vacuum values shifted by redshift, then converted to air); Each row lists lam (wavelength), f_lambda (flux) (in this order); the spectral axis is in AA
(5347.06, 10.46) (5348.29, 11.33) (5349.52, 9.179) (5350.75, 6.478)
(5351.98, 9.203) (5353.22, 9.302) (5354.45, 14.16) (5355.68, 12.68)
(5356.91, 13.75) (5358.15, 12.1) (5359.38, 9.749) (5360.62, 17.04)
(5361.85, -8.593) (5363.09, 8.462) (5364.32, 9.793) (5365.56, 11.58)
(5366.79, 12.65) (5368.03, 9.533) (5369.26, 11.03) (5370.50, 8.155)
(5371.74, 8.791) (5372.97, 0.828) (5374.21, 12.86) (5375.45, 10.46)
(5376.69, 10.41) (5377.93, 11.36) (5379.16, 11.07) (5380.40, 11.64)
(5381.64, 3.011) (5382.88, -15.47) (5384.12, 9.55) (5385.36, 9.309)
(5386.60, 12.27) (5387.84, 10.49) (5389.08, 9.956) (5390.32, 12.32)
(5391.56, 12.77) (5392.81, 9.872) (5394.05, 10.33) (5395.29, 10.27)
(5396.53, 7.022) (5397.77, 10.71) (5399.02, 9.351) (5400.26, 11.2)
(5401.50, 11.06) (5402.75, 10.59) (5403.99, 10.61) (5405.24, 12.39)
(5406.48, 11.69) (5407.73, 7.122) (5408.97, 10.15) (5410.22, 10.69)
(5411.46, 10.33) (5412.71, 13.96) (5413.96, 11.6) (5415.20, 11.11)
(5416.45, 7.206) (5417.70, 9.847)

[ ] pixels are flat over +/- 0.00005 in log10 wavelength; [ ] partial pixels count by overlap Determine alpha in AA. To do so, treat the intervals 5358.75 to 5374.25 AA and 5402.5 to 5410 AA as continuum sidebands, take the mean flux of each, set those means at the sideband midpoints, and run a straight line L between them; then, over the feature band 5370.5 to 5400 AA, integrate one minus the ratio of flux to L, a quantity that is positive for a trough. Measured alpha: 2.28 AA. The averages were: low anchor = 8.45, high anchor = 10.4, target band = 8.68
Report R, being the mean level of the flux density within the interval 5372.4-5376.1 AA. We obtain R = 8.15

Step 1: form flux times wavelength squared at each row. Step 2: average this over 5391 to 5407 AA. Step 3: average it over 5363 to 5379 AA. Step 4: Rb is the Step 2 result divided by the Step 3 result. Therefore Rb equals 1.10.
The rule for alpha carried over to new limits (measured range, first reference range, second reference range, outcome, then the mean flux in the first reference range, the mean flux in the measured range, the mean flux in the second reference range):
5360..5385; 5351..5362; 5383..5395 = 6.0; 10.6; 7.72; 9.66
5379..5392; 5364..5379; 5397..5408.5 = 3.1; 9.83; 7.72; 10.5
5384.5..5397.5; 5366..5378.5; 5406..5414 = -0.4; 9.63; 10.5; 10.7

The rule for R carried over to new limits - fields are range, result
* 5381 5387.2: 3.73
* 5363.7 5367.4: 11.4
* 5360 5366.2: 7.68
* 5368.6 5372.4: 9.23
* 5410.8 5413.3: 12.1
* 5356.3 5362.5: 8.79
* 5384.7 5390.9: 10.9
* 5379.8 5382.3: 6.92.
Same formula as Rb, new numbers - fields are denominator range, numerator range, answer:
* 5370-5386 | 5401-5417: 1.53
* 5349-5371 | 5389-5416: 1.11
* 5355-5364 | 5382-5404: 0.96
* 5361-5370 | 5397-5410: 1.32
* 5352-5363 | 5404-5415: 1.13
